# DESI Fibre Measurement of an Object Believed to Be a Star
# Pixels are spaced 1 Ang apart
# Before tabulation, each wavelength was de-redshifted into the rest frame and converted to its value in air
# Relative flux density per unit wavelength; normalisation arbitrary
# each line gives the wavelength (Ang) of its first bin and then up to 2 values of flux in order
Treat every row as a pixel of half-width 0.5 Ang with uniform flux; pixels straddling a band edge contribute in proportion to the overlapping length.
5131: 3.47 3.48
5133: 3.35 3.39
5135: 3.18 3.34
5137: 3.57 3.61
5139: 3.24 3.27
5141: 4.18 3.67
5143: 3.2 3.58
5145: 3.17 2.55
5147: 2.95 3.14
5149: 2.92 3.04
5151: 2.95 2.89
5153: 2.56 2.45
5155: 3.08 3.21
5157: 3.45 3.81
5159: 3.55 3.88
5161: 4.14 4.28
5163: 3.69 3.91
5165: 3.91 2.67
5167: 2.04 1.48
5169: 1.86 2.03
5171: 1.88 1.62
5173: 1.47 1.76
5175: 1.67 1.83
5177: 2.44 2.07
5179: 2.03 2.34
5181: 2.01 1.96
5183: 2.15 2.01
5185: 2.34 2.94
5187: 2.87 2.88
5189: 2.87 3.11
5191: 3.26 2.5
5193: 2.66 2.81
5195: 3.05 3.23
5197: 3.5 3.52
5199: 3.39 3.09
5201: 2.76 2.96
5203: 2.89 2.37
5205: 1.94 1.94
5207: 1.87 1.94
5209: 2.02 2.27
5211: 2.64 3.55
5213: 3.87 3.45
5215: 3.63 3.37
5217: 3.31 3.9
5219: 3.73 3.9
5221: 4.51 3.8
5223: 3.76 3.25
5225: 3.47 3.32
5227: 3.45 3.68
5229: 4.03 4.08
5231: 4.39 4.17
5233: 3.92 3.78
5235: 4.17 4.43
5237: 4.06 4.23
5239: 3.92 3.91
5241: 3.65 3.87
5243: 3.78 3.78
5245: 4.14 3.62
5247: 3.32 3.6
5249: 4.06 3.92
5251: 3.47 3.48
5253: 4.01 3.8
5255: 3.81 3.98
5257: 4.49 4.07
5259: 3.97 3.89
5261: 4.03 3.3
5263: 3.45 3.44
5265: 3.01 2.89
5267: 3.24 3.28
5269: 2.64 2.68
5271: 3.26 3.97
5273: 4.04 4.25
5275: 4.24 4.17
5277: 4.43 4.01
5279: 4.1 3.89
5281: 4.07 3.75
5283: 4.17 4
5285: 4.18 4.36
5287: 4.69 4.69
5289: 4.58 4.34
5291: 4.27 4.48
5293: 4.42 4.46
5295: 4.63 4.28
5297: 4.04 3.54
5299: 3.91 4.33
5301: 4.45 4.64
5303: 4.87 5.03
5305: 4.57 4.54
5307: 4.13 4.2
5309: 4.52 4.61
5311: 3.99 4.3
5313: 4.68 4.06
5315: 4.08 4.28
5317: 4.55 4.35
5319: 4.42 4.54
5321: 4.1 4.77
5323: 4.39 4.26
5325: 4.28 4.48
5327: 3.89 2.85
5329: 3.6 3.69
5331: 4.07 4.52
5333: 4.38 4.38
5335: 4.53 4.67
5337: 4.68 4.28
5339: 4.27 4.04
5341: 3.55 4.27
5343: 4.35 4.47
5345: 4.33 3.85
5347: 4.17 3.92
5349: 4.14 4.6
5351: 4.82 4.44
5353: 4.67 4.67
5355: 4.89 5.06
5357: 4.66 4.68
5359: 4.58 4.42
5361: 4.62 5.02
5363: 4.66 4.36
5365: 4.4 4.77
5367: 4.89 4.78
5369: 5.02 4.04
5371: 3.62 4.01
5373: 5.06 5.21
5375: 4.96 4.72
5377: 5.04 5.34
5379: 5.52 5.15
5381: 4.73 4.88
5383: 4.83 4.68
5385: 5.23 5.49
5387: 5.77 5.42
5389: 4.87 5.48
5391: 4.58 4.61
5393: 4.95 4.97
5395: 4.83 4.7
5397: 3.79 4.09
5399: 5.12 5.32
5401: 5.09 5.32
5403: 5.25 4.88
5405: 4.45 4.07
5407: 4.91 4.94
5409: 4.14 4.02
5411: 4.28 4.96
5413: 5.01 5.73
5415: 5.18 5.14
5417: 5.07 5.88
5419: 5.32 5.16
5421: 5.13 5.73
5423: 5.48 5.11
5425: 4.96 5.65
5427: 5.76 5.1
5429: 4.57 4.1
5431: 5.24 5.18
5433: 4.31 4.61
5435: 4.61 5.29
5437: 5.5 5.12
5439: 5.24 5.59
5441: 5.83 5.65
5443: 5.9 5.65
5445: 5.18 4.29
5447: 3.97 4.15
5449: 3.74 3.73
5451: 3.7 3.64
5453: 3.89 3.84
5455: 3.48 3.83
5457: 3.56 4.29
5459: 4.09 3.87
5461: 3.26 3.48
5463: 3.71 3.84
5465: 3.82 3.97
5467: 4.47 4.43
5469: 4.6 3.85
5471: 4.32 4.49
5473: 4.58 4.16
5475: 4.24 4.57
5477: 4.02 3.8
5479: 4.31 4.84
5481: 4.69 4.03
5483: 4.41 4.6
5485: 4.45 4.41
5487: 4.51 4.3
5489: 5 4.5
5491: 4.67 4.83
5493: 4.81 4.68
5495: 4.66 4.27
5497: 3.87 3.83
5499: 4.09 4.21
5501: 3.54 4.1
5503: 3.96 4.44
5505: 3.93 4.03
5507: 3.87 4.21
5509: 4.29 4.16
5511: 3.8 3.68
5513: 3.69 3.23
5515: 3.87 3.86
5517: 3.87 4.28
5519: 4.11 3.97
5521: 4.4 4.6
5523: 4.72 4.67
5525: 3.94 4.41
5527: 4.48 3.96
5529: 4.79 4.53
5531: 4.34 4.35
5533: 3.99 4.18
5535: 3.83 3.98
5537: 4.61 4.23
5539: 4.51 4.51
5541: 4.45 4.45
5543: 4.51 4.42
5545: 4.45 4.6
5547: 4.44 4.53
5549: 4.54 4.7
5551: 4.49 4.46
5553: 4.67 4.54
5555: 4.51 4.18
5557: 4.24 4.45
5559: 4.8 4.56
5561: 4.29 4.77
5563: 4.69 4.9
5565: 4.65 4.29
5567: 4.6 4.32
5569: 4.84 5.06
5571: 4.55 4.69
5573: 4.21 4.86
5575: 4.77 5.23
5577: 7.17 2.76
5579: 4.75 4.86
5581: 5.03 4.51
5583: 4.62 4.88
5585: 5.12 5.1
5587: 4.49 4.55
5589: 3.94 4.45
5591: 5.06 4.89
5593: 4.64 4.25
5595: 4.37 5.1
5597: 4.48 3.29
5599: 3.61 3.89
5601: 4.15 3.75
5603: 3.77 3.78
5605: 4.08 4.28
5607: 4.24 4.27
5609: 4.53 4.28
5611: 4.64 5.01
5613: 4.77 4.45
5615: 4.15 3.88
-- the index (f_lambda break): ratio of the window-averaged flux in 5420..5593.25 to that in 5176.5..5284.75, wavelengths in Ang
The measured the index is 1.31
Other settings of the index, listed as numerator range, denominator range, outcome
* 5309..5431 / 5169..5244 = 1.53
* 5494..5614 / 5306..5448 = 0.93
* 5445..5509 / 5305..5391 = 0.92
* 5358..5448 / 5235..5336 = 1.22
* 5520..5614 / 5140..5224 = 1.55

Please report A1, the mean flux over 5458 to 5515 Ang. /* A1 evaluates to 4.19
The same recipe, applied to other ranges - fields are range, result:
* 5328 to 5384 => 4.52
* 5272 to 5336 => 4.28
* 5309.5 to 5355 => 4.28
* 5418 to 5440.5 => 5.14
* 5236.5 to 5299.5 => 3.9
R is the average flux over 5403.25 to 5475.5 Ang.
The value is 4.63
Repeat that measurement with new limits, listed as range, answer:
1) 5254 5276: 3.63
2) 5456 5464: 3.76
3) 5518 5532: 4.37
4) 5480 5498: 4.5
